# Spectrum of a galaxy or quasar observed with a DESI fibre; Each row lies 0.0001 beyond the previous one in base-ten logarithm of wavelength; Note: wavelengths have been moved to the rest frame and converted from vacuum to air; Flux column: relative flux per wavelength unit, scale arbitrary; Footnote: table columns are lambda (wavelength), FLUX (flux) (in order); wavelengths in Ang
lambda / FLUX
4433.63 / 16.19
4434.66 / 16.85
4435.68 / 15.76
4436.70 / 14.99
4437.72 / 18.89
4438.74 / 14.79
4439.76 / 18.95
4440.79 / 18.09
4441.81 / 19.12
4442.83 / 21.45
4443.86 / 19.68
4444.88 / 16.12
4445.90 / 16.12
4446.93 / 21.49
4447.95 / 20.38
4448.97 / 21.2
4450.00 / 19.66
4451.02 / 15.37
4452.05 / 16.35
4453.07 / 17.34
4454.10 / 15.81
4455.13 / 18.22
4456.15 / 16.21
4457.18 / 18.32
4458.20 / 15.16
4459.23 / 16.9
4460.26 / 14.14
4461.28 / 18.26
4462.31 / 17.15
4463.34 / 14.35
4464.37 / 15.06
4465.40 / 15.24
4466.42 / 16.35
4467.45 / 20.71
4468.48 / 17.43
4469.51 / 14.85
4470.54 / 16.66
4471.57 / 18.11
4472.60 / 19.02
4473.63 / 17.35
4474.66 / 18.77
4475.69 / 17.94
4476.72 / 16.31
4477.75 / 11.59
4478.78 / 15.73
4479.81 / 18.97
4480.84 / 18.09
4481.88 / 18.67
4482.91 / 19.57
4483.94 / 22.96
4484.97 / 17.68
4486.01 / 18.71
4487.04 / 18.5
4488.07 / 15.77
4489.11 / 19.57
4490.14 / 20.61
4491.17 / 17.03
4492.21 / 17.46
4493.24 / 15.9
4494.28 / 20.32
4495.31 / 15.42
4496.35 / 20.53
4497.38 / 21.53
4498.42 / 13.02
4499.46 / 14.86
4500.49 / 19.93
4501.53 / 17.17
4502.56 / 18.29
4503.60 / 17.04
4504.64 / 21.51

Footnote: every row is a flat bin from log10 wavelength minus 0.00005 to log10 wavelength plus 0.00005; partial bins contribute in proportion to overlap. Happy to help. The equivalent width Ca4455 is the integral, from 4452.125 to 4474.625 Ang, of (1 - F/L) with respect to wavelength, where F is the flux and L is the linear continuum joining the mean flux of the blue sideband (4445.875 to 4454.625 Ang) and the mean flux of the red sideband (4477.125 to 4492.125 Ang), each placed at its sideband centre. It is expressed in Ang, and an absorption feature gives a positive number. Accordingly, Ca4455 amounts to 1.7 Ang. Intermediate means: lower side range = 18.3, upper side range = 18.1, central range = 16.8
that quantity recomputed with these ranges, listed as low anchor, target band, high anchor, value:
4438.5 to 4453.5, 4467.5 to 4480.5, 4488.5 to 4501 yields 0.8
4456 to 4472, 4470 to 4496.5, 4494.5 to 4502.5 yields -1.2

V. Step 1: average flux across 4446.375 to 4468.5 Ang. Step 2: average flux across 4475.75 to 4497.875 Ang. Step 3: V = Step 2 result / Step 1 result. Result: 1.0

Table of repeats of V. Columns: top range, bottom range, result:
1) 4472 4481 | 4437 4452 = 0.92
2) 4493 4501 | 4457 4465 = 1.10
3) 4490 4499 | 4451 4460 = 1.07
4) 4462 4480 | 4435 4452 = 0.92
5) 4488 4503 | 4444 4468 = 1.04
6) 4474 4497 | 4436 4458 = 1.00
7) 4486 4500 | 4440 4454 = 0.96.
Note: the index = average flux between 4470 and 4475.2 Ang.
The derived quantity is 18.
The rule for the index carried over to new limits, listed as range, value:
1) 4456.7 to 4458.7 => 16.8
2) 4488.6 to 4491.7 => 19.1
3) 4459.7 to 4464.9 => 15.8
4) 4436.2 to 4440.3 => 16.9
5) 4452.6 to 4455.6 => 17.1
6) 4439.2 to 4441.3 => 18.4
